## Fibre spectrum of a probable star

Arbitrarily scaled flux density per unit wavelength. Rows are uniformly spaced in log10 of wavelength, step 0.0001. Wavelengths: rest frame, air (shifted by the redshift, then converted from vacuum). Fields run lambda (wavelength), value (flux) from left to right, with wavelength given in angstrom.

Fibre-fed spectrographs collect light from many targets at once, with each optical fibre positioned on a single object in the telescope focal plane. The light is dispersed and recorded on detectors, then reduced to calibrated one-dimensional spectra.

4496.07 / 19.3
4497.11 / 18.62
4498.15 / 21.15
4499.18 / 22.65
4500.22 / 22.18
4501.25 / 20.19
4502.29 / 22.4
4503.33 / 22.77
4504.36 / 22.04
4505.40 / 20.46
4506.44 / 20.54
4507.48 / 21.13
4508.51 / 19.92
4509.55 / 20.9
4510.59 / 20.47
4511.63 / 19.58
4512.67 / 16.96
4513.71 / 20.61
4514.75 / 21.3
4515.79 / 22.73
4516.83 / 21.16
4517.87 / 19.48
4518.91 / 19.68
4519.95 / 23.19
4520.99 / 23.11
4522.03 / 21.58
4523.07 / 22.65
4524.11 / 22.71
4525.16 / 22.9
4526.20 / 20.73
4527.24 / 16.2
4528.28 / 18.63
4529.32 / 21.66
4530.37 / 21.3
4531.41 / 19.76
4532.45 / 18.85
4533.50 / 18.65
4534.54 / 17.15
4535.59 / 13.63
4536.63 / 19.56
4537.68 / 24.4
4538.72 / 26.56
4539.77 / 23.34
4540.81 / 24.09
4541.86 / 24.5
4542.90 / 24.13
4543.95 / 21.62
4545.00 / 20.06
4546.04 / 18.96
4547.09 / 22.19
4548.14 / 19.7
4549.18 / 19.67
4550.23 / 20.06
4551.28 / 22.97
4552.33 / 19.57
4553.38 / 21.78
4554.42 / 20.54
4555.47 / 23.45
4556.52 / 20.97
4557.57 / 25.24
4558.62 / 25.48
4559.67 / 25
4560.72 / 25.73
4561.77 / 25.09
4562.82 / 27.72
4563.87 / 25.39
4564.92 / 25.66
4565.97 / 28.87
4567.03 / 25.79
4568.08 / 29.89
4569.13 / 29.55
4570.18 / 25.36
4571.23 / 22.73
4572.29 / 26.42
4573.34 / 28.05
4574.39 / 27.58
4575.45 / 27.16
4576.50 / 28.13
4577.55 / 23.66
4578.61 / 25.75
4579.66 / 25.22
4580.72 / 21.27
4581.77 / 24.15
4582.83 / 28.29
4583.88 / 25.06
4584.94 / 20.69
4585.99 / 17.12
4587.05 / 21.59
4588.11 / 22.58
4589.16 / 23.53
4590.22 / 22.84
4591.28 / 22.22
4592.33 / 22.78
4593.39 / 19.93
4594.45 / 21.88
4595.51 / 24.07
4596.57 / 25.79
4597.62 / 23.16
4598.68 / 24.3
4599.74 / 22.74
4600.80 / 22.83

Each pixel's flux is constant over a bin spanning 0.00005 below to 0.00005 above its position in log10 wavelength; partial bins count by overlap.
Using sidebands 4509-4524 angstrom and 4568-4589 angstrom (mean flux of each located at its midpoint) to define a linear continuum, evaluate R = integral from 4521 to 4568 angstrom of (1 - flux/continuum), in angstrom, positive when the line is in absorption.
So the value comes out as 1.1 angstrom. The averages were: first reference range 21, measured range 22.2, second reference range 24.9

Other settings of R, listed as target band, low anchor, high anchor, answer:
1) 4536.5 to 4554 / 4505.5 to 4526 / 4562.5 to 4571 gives 1.8 angstrom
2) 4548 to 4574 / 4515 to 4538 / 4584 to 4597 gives -3.8 angstrom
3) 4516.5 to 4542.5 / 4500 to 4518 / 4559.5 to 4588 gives 1.4 angstrom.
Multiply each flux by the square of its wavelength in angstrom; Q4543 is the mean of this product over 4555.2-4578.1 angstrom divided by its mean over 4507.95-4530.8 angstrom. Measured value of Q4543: 1.28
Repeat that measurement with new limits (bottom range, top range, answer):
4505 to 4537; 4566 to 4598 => 1.24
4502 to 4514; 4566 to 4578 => 1.34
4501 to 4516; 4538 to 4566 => 1.14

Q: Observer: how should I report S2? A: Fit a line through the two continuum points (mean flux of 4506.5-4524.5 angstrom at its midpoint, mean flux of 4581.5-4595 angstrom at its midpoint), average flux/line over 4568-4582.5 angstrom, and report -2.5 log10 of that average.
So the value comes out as -0.17 mag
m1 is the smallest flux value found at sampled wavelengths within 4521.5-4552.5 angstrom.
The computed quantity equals 13.63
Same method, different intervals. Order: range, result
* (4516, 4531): 16.2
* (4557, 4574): 22.73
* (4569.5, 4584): 21.27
